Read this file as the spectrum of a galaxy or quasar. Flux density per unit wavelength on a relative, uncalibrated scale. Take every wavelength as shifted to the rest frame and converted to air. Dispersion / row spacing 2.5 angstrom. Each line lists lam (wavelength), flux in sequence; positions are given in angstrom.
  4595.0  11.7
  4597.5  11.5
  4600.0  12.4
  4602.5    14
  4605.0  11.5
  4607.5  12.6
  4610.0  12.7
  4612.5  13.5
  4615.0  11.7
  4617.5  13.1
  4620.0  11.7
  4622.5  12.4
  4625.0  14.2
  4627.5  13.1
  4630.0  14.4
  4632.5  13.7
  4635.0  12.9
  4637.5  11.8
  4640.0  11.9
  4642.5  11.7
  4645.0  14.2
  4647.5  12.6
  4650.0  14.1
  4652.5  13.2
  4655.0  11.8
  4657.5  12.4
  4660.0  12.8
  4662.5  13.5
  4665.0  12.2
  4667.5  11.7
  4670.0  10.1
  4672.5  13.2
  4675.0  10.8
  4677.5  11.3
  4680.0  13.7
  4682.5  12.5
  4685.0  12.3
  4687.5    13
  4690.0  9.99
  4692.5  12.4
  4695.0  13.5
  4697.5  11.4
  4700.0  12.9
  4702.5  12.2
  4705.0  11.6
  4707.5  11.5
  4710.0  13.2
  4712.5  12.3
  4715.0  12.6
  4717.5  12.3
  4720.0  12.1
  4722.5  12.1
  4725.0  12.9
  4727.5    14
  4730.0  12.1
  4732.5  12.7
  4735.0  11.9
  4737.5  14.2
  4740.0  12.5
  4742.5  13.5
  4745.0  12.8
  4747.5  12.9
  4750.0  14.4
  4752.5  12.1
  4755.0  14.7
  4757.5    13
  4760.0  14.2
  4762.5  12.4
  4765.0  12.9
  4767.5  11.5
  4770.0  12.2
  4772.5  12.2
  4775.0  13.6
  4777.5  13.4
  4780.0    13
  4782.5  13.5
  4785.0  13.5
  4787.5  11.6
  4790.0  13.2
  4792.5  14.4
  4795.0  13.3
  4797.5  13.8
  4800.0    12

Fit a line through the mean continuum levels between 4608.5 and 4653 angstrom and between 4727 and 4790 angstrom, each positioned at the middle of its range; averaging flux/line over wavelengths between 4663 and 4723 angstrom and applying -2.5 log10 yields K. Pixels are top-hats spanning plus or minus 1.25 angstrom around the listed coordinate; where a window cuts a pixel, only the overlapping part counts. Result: 0.07 mag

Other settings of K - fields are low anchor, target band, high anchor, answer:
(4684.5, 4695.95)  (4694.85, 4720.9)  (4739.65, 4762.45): 0.02 mag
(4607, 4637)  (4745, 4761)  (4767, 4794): -0.04 mag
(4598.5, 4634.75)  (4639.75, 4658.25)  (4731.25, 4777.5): 0.01 mag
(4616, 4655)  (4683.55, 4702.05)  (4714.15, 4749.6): 0.06 mag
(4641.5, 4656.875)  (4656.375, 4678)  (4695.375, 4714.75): 0.06 mag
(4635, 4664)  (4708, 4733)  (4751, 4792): 0.02 mag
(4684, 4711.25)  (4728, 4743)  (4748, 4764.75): 0.01 mag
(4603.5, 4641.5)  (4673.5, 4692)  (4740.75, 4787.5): 0.08 mag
